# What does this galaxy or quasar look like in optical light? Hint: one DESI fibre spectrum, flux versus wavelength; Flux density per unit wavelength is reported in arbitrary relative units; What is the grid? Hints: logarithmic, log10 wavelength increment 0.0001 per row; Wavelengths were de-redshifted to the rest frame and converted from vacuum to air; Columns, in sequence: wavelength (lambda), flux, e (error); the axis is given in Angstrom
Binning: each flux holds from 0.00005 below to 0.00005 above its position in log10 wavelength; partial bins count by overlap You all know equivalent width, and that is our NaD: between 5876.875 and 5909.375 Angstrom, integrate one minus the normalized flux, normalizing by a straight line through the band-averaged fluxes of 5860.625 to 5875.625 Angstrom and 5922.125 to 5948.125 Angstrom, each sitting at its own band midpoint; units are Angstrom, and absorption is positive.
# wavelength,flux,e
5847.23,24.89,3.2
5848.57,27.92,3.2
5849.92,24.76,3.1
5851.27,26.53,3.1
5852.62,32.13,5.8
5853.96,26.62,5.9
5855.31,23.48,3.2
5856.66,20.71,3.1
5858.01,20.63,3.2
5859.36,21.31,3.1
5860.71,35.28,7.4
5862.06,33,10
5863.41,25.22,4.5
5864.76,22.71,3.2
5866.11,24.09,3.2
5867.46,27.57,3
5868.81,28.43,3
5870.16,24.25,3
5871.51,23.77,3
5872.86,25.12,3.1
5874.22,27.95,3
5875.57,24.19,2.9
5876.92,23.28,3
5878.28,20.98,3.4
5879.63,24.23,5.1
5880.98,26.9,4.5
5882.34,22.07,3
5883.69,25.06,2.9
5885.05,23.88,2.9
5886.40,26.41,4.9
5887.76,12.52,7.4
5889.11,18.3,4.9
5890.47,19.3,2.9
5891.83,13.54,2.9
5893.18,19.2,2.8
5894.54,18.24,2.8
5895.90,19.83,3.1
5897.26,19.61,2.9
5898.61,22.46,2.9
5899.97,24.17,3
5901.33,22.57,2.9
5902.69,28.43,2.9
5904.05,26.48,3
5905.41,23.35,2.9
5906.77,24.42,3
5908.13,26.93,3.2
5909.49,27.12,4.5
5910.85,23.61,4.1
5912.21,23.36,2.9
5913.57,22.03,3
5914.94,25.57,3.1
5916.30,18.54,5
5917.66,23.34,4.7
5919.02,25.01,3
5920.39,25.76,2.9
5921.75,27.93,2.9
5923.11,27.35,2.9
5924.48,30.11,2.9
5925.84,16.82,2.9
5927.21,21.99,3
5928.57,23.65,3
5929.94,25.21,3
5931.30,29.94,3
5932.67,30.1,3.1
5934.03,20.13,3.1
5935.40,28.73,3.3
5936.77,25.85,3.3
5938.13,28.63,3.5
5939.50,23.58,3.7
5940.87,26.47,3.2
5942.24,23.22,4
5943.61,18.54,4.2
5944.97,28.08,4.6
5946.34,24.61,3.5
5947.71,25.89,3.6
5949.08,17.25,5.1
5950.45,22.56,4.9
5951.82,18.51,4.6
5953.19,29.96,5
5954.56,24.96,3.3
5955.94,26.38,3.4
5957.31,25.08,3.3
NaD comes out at 4.8 Angstrom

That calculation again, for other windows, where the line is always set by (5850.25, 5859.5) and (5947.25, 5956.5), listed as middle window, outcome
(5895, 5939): -1.3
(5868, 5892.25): 1.5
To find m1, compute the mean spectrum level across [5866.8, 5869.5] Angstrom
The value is 28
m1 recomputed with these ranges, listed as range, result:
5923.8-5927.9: 23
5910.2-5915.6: 23.6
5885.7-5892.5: 18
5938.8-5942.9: 24.4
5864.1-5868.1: 24.8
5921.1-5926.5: 25.6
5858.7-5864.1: 28.7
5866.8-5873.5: 25.9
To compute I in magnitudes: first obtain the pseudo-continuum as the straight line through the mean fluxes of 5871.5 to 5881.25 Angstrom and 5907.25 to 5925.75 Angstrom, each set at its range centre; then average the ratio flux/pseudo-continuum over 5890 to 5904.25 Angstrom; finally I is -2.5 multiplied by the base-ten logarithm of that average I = 0.17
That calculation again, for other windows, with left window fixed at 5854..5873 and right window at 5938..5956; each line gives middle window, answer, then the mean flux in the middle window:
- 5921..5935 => -0.05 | 25.4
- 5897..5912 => 0.01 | 24.6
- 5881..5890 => 0.16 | 21.7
